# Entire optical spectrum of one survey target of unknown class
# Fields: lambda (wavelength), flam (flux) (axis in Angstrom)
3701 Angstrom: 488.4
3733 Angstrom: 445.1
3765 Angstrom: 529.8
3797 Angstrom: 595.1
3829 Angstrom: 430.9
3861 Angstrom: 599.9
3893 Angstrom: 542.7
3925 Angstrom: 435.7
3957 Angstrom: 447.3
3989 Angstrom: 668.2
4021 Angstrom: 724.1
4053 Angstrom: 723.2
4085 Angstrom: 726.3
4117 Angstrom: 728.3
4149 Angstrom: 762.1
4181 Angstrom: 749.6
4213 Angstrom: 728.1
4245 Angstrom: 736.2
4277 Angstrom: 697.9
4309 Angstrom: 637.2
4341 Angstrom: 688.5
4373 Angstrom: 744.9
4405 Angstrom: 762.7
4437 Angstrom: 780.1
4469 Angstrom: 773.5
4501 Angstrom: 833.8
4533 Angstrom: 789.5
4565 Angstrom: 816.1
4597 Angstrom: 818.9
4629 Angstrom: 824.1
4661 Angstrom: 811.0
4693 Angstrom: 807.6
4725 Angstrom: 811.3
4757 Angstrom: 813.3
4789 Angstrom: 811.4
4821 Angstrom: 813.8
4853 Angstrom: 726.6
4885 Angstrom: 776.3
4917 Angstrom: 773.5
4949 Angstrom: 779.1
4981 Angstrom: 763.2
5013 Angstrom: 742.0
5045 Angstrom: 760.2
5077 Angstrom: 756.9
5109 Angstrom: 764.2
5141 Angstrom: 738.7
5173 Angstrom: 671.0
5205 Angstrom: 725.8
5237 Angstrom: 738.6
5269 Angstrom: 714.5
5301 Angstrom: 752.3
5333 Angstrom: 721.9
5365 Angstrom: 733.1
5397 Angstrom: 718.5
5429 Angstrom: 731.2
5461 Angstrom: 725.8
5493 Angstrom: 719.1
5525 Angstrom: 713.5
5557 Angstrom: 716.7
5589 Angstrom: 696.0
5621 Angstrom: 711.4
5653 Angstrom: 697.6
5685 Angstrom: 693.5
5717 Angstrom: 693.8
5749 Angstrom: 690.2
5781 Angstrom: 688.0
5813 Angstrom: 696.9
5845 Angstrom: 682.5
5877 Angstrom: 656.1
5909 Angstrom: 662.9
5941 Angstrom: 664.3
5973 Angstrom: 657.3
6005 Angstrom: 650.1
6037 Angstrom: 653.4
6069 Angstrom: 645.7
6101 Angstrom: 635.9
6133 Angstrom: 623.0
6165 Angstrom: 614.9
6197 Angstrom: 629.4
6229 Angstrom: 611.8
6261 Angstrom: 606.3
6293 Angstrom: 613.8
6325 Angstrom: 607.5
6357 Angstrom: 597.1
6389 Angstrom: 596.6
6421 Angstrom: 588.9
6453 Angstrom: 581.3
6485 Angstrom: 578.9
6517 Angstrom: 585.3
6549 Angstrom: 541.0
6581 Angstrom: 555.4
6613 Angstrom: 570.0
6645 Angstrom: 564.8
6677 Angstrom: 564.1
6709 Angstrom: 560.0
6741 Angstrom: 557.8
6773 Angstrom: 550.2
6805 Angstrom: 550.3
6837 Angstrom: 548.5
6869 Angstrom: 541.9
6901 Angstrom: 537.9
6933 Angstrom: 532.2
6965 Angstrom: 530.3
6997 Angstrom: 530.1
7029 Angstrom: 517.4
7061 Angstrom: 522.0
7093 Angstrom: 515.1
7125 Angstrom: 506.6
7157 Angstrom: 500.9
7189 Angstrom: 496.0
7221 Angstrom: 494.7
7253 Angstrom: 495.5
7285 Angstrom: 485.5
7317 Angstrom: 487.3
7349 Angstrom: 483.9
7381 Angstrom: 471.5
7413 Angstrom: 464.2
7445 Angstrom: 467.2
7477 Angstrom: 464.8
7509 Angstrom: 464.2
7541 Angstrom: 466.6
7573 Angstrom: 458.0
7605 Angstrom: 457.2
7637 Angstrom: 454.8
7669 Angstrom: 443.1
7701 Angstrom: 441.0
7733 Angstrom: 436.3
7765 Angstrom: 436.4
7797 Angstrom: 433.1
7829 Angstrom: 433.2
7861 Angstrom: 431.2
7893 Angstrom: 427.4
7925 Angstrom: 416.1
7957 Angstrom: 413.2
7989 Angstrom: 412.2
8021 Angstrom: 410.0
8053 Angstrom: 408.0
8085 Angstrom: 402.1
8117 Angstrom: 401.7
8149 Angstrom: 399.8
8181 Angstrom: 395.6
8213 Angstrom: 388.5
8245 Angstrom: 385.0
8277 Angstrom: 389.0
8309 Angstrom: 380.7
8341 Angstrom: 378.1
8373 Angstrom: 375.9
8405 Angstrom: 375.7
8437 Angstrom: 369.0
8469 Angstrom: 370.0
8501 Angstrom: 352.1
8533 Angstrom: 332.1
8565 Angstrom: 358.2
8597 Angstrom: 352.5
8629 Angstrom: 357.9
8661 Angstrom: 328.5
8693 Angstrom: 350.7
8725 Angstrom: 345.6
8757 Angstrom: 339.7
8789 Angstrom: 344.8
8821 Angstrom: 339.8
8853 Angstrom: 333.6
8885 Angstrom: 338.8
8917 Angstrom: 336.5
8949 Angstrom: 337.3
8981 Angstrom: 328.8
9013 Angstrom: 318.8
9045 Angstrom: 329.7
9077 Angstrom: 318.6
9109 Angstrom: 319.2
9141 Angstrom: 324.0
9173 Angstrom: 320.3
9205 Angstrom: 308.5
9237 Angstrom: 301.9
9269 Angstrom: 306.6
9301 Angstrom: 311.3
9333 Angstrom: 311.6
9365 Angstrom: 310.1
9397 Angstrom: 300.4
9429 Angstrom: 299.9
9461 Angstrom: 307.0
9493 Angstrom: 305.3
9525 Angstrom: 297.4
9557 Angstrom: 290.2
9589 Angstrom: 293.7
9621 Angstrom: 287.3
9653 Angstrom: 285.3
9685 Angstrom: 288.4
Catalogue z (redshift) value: 0.00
